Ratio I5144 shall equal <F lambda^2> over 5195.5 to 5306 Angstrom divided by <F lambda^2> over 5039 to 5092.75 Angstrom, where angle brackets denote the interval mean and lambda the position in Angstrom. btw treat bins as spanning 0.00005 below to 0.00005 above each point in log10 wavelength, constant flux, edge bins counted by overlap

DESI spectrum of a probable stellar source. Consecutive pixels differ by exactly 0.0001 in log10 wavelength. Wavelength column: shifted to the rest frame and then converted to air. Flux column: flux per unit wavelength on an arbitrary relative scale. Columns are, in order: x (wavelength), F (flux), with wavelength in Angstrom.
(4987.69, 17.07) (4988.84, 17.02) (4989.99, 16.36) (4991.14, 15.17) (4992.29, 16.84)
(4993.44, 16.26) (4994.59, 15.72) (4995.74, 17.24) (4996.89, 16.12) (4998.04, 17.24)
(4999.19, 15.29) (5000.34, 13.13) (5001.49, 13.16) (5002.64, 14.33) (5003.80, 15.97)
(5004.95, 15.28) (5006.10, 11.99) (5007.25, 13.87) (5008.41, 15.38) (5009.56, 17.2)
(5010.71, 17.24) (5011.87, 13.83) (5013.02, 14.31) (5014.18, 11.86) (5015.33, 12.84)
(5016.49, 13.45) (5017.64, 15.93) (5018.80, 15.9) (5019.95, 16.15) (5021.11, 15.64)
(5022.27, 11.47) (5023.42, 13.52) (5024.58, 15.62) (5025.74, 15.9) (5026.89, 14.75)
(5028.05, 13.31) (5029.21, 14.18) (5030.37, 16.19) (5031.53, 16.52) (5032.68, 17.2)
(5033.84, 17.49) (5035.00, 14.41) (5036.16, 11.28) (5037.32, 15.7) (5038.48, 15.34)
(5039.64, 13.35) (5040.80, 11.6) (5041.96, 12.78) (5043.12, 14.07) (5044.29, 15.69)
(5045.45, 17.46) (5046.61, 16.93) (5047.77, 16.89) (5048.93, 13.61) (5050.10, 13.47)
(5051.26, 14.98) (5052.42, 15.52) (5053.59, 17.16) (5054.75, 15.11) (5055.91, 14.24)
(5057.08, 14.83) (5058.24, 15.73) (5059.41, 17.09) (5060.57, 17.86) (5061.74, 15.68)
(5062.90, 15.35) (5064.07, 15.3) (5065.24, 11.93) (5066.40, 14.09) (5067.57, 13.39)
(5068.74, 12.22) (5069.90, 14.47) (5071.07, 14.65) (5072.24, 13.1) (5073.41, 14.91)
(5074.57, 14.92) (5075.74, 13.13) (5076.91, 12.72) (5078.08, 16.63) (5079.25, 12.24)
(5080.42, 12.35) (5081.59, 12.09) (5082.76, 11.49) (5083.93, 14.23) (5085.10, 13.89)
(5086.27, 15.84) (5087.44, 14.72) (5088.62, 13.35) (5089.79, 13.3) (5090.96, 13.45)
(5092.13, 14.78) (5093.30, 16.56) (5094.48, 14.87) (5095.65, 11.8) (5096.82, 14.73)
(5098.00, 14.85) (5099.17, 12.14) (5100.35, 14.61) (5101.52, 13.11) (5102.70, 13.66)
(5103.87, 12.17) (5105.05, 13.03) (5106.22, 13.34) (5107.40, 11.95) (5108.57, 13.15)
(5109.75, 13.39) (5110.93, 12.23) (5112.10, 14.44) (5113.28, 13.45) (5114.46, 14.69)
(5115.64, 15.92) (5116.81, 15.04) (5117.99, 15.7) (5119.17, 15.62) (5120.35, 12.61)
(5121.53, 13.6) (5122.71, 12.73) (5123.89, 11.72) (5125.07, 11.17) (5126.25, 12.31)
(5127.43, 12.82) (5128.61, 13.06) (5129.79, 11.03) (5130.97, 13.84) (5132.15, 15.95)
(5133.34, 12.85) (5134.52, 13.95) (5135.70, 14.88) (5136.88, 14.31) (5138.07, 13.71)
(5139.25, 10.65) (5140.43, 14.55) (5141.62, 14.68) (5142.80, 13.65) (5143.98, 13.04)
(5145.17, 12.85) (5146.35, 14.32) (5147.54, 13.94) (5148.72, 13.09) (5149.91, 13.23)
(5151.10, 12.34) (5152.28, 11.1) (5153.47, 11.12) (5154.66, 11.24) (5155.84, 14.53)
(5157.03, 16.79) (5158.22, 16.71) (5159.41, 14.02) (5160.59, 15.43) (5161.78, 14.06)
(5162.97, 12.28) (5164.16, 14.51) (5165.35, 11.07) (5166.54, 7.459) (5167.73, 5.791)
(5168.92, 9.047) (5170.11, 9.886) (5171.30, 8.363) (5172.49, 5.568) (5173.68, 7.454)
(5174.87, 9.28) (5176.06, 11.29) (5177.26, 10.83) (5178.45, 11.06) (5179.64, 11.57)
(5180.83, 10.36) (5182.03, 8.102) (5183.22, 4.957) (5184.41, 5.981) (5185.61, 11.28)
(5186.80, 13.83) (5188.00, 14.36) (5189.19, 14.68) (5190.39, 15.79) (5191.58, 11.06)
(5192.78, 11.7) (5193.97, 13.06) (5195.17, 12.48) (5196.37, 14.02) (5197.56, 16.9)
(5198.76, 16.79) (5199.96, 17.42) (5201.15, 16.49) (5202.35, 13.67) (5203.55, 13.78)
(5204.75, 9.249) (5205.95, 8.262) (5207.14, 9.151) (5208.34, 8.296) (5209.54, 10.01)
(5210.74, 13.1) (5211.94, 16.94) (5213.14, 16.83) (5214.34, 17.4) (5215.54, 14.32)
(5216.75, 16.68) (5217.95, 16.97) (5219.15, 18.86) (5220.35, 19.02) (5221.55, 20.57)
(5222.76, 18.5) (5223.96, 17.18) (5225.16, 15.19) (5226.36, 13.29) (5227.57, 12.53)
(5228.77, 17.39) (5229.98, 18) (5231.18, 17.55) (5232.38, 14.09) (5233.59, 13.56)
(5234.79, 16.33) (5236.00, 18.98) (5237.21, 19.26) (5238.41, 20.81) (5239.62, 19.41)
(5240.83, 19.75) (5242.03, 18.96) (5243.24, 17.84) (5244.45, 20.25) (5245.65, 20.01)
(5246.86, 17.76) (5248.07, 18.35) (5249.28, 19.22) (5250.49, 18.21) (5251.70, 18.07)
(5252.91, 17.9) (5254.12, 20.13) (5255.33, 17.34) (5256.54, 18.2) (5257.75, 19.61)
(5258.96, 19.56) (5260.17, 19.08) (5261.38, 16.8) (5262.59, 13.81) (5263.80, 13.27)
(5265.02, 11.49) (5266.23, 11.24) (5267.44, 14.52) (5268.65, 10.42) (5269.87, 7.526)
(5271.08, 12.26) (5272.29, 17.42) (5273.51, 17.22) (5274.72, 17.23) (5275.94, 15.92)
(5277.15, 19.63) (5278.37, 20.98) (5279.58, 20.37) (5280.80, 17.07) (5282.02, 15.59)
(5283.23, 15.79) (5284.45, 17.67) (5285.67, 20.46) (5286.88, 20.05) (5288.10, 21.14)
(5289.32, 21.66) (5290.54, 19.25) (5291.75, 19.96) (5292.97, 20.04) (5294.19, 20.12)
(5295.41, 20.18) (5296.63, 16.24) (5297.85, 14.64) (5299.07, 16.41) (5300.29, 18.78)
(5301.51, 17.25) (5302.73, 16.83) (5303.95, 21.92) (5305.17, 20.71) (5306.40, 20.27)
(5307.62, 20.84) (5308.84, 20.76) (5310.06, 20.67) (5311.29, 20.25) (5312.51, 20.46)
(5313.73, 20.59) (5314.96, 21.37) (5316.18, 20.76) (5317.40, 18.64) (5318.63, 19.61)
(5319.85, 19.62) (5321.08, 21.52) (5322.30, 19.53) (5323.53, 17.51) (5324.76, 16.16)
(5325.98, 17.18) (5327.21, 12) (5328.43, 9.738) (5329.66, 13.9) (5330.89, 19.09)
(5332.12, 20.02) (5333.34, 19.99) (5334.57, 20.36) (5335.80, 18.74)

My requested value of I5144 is 1.3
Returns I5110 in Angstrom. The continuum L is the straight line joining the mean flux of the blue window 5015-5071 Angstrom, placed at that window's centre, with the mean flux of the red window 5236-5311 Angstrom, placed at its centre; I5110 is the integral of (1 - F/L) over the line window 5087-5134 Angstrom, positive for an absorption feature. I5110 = 6.50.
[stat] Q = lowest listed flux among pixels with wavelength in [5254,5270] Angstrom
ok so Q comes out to 7.526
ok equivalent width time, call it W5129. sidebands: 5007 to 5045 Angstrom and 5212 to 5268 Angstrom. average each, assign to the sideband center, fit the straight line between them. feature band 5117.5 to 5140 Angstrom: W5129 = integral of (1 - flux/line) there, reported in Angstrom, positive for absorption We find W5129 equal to 3.7 Angstrom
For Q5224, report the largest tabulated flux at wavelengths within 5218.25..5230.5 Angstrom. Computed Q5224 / 20.57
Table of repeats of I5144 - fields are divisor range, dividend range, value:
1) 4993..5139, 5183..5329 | 1.26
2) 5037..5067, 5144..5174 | 0.82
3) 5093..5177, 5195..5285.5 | 1.32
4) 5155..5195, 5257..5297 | 1.58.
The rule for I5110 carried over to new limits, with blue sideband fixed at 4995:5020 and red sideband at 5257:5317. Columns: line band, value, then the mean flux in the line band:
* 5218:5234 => 0.5 Angstrom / 16.6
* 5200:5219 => 3.8 Angstrom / 13.7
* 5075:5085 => 1.6 Angstrom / 13.2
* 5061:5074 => 1.2 Angstrom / 14.1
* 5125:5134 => 1.8 Angstrom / 13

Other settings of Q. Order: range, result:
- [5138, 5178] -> 5.568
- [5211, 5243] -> 12.53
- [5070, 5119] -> 11.49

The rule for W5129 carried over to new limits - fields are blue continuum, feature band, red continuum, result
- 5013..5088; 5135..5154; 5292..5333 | 3.3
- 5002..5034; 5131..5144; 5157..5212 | -1.3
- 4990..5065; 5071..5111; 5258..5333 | 5.2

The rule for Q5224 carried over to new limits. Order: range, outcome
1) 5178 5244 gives 20.81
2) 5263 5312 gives 21.92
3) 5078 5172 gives 16.79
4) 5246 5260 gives 20.13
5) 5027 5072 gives 17.86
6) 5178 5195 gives 15.79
